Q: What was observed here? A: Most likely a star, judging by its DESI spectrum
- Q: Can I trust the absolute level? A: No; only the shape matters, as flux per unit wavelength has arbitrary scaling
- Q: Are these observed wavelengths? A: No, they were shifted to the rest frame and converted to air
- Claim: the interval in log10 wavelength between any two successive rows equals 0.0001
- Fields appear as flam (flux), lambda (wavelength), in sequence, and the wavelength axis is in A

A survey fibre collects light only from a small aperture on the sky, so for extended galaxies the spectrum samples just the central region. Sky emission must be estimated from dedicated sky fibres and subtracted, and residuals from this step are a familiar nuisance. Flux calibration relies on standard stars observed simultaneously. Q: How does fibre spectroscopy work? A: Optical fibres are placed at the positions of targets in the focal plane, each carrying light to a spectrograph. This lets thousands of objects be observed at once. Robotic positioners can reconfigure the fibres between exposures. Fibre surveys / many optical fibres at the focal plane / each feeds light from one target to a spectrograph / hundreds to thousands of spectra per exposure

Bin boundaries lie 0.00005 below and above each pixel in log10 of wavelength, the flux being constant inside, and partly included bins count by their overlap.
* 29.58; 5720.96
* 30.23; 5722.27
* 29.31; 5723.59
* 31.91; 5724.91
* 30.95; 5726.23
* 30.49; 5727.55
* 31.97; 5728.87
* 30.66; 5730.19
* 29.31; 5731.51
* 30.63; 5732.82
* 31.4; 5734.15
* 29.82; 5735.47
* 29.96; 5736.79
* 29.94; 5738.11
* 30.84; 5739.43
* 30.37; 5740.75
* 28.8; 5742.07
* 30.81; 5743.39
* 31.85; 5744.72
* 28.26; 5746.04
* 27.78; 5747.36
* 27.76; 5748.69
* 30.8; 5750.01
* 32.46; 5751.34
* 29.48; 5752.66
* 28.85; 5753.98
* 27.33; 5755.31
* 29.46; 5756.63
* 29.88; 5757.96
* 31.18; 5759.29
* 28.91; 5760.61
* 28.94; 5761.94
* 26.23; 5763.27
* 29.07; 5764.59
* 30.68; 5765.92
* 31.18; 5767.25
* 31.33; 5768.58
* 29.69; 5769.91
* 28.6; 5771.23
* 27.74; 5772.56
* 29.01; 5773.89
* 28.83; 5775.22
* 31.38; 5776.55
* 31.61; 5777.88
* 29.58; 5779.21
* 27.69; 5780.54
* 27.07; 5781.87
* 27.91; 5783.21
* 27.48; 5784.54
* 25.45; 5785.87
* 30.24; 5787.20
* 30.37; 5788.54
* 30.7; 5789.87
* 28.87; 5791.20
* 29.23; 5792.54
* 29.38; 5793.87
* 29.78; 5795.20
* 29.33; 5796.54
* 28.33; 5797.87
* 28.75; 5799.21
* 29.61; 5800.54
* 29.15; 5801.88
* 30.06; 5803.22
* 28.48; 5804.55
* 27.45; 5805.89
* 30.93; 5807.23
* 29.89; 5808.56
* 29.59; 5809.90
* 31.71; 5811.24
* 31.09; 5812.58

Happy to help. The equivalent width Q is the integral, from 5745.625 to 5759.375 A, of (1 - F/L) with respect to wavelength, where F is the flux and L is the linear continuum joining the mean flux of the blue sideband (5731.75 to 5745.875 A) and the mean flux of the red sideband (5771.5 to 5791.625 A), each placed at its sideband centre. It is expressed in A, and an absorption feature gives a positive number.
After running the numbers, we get 0.3 A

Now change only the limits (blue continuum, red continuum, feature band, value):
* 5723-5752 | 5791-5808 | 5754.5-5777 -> 0.3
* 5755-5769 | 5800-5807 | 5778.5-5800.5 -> 0.3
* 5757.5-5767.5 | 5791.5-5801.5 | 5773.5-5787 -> 0.3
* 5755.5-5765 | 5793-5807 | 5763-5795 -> -0.1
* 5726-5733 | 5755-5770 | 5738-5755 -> 0.2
